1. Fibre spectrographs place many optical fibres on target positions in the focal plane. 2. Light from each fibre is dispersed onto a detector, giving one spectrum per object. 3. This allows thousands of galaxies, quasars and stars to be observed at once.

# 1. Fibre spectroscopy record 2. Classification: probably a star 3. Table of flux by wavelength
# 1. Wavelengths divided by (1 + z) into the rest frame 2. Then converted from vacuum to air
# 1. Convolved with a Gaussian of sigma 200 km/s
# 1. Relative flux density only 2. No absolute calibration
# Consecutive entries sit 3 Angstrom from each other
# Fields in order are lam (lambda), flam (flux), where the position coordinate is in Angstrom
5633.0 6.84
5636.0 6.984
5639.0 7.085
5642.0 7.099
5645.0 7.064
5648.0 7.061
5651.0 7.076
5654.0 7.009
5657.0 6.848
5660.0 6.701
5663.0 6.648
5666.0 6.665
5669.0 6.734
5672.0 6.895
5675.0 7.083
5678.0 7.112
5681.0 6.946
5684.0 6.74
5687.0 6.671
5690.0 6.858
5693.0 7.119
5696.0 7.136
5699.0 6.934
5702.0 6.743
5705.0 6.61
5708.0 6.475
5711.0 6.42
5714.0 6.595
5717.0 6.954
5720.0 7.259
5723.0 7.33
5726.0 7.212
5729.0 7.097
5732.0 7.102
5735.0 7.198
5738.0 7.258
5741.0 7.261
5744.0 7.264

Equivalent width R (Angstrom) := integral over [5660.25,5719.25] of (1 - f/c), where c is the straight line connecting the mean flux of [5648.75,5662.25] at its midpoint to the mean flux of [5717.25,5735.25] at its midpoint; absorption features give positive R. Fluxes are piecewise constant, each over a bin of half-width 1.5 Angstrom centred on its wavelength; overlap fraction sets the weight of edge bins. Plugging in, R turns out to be 1.90 Angstrom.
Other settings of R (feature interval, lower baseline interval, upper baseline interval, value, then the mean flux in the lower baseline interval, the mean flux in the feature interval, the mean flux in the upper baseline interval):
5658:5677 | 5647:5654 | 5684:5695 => 0.5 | 7.06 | 6.8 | 6.87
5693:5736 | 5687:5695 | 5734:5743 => 0.9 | 6.94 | 6.94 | 7.24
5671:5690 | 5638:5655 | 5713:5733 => 0.5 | 7.07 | 6.9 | 7.09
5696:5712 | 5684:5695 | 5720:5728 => 0.8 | 6.87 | 6.69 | 7.26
